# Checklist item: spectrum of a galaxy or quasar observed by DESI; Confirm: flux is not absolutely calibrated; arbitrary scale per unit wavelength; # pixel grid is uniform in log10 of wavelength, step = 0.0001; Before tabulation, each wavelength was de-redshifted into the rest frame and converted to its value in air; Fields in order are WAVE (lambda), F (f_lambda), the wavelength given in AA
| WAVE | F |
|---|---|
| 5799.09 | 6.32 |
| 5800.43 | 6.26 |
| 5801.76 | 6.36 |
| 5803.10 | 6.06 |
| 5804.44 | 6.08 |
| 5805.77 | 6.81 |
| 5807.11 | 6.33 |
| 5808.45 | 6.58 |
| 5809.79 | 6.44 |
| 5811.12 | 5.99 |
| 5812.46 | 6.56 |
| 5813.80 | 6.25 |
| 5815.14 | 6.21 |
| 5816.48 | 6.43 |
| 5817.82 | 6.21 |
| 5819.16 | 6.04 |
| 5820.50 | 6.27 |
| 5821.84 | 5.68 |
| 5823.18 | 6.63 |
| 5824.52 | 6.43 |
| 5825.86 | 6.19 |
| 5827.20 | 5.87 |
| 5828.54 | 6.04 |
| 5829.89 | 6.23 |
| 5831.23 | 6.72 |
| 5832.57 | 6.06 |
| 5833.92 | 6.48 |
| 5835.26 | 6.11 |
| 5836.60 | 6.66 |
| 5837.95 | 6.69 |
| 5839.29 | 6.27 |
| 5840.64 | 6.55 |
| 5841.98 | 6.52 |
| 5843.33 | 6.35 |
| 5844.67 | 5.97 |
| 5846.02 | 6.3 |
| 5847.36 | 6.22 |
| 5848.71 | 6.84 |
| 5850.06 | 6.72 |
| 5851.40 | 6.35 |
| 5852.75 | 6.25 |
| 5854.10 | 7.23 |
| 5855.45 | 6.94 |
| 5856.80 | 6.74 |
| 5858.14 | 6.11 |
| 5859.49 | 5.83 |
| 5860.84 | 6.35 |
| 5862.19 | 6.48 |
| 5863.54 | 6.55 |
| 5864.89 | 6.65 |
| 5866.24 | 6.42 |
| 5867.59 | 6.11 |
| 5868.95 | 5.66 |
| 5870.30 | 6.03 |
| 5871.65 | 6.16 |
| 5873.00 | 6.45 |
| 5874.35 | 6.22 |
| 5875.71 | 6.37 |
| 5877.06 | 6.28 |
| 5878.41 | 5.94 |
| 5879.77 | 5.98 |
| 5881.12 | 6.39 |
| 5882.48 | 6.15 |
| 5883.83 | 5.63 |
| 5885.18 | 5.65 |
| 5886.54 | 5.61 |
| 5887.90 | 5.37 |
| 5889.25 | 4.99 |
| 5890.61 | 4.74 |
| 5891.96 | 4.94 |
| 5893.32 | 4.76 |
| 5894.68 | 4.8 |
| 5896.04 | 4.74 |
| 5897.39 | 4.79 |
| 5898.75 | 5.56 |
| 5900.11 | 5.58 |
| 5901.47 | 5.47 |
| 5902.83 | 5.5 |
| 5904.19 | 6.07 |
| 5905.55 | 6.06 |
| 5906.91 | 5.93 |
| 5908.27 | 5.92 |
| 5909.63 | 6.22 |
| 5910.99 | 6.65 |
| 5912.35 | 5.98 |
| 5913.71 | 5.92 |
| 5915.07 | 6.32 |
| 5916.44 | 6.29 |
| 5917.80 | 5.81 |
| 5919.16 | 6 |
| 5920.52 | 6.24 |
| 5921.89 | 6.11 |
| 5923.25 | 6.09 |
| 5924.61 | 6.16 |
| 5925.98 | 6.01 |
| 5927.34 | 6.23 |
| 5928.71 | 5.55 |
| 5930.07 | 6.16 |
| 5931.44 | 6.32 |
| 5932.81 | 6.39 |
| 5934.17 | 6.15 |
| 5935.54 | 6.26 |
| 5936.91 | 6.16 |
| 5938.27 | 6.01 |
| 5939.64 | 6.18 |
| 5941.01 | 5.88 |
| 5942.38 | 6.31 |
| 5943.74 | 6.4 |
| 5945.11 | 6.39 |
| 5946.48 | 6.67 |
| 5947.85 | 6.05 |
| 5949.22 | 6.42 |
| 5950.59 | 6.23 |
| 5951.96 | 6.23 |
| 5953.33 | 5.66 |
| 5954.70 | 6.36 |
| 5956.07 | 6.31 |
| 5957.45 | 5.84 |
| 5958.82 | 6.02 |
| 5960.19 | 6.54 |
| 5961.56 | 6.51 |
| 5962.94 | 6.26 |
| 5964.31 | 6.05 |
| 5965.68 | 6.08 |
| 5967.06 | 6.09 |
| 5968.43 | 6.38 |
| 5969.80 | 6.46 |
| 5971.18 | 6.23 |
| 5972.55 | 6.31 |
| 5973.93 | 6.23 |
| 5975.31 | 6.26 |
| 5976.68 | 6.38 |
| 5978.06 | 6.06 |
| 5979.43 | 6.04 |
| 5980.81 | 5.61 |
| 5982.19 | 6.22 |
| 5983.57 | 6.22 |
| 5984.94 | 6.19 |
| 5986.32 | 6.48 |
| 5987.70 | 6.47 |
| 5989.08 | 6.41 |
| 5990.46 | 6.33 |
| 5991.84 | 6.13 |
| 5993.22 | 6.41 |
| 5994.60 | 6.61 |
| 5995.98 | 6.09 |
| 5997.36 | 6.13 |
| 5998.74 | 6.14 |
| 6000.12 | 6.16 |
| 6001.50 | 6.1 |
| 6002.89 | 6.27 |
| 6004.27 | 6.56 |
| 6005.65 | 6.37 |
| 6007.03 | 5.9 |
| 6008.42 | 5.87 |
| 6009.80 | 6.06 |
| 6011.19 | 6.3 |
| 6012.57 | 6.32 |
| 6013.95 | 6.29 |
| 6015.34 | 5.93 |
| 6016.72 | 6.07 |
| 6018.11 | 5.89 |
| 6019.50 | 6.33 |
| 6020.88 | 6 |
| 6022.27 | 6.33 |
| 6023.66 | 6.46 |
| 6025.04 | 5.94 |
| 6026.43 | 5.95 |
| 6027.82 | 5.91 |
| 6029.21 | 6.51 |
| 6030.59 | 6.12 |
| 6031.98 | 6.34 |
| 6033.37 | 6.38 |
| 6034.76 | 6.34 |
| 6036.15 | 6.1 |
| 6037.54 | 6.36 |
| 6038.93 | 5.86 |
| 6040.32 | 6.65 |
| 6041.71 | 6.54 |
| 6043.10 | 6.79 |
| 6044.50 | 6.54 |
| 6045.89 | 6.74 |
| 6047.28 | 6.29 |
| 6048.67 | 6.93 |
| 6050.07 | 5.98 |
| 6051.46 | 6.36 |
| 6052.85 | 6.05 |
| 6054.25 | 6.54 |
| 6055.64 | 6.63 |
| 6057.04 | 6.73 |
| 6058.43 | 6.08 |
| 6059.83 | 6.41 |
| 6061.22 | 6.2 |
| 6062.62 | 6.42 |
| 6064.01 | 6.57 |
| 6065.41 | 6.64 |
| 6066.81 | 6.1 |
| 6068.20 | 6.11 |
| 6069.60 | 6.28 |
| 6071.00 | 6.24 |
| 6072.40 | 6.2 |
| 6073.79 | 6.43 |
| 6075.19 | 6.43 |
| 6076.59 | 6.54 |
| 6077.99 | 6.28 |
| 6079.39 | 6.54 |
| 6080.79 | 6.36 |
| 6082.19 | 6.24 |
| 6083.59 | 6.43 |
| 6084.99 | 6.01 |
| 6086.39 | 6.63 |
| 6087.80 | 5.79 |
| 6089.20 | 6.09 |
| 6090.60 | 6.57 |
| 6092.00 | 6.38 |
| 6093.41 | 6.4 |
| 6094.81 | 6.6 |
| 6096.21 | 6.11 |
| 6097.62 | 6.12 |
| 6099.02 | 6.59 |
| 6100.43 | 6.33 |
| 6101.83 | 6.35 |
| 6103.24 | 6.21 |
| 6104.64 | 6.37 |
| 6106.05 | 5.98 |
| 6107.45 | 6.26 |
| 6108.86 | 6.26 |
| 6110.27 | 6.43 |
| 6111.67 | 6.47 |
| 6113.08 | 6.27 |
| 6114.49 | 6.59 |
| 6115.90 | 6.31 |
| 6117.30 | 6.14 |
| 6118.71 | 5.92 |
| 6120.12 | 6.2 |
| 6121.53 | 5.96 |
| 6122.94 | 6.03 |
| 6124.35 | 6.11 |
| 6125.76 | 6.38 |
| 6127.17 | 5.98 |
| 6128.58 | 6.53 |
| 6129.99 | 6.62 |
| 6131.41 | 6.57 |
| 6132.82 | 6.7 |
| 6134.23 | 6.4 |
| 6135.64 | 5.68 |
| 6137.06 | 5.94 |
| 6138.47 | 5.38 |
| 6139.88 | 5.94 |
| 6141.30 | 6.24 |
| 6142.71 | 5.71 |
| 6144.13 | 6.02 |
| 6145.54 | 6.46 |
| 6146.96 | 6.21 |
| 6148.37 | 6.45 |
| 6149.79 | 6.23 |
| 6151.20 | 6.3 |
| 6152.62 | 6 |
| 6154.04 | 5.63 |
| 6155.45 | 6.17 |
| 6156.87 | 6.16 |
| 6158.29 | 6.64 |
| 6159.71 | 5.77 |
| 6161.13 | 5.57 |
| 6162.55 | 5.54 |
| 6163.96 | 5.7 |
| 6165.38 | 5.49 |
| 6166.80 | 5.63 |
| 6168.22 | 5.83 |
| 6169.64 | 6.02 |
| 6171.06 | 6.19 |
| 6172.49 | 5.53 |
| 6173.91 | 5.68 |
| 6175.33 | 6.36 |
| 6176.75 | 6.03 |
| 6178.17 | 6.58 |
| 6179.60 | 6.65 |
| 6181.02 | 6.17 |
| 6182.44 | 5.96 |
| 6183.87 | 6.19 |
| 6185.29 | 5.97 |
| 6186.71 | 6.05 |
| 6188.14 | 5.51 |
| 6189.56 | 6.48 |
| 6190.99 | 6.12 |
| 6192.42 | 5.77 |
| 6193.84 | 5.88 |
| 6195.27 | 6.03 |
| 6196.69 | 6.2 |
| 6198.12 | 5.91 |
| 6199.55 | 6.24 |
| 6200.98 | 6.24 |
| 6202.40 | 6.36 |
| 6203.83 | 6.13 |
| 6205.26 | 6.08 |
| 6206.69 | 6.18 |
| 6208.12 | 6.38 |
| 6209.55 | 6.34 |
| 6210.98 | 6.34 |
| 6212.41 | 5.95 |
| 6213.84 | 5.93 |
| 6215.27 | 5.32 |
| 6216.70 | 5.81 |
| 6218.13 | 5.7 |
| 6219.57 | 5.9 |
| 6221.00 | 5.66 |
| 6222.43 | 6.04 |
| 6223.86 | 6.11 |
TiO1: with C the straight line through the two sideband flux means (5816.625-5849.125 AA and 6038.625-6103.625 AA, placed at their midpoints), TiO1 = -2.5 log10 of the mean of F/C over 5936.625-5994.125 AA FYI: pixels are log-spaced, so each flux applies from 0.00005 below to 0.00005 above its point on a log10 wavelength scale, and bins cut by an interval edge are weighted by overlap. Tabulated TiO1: 0.02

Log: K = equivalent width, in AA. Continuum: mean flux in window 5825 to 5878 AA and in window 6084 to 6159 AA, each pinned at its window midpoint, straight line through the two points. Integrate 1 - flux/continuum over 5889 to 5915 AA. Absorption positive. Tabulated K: 3.27 AA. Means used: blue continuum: 6.36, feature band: 5.53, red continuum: 6.22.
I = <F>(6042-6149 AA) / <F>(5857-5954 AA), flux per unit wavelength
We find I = 1.05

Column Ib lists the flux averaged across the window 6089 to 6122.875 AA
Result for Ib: 6.29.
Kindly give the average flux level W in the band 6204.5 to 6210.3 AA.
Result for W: 6.24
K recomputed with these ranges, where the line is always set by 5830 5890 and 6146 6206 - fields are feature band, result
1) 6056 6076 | -0.8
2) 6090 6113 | -0.9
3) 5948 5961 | 0.0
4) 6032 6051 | -0.9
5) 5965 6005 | -0.5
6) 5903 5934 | 0.6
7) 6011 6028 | 0.0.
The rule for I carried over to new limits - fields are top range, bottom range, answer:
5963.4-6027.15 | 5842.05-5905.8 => 1.04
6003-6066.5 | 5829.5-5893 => 1.02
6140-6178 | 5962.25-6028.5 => 0.97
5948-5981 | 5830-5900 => 1.02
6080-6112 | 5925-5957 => 1.02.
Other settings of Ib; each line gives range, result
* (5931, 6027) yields 6.21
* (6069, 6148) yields 6.25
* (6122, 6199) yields 6.06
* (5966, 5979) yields 6.26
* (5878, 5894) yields 5.5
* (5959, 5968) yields 6.25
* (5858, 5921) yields 5.86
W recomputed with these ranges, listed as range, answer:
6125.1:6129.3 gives 6.3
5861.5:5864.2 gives 6.51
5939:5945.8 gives 6.23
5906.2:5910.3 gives 6.02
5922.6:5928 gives 6.13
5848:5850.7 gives 6.76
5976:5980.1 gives 6.16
